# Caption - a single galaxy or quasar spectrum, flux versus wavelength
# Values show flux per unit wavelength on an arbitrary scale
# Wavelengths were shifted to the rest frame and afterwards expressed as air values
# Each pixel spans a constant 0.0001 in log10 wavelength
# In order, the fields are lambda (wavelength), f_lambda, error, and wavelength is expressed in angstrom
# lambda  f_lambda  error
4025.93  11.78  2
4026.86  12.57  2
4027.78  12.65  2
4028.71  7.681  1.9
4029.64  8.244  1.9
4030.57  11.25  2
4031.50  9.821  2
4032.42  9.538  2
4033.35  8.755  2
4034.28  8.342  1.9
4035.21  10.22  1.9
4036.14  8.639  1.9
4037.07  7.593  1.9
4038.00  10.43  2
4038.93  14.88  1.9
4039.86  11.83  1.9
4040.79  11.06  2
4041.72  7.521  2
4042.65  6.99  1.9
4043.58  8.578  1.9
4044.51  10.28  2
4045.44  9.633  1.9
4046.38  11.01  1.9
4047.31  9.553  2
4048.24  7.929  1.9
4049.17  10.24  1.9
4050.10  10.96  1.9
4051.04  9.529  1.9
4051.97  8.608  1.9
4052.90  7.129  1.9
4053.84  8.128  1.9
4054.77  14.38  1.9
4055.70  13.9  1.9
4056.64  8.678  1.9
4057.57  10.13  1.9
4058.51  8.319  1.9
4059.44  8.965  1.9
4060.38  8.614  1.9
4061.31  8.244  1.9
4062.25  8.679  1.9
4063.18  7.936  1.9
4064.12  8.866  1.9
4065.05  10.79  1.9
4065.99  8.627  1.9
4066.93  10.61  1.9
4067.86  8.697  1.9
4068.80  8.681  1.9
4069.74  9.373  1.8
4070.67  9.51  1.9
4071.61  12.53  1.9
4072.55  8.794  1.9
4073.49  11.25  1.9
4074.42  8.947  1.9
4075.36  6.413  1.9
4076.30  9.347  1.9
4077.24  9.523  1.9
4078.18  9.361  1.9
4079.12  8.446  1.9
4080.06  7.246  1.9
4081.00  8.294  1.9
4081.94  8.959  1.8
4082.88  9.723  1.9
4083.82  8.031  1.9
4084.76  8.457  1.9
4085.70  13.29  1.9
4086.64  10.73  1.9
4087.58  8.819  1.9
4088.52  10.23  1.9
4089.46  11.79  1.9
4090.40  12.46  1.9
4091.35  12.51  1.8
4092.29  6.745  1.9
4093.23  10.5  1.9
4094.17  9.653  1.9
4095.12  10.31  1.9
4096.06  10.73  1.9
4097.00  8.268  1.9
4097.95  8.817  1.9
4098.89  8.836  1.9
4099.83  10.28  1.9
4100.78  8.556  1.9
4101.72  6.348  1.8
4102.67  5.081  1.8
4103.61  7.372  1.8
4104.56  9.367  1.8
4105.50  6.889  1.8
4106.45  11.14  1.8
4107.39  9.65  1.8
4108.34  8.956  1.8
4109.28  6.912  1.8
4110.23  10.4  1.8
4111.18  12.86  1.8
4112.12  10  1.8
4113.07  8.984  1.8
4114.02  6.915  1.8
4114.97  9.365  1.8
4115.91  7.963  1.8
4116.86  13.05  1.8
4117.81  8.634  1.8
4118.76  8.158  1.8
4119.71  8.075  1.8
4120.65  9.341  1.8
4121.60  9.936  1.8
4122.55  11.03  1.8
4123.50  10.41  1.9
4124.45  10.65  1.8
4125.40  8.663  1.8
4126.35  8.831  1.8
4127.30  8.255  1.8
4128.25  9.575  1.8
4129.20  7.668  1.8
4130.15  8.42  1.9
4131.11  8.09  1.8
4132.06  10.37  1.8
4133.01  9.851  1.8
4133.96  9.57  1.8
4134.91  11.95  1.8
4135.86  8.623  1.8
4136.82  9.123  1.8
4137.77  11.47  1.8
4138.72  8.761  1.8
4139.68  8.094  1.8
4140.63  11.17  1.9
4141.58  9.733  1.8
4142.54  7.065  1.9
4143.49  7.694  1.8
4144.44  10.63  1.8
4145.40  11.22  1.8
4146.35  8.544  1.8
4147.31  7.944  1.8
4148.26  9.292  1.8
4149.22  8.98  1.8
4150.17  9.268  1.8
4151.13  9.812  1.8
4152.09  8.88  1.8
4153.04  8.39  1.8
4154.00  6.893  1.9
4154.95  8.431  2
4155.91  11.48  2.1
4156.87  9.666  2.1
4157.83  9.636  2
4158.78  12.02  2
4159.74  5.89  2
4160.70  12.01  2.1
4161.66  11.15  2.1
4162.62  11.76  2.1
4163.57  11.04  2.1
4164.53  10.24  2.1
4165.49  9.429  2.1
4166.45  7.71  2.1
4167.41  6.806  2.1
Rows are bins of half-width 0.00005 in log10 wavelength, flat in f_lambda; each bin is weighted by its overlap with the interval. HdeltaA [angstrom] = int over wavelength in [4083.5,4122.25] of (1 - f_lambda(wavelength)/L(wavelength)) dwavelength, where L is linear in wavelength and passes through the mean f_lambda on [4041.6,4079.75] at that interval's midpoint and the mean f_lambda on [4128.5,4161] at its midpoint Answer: -0.2 angstrom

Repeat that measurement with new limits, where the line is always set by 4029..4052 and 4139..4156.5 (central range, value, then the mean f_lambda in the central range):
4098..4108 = 1.0 angstrom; 8.38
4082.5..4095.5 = -1.2 angstrom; 10.2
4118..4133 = 0.0 angstrom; 9.18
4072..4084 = 0.8 angstrom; 8.83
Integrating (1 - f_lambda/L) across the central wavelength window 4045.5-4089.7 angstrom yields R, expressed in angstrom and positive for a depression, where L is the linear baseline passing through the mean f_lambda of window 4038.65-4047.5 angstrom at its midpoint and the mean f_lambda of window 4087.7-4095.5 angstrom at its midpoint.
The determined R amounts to 3.3 angstrom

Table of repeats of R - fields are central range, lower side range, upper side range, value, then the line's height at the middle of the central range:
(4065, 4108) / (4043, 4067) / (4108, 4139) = 0.66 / 9.48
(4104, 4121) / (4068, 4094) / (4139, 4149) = 0.22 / 9.37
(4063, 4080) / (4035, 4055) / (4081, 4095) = 1.11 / 9.94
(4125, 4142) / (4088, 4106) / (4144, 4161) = -0.09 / 9.3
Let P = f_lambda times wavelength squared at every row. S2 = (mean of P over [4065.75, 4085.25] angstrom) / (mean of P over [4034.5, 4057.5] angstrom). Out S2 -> 0.93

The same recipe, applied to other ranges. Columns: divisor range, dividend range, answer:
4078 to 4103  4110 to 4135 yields 1.03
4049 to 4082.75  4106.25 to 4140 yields 1.04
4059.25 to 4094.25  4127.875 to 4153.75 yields 1.01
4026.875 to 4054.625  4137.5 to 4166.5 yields 1.04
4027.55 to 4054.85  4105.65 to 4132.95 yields 1.01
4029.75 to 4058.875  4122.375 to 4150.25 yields 1.00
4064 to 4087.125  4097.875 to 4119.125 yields 0.96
